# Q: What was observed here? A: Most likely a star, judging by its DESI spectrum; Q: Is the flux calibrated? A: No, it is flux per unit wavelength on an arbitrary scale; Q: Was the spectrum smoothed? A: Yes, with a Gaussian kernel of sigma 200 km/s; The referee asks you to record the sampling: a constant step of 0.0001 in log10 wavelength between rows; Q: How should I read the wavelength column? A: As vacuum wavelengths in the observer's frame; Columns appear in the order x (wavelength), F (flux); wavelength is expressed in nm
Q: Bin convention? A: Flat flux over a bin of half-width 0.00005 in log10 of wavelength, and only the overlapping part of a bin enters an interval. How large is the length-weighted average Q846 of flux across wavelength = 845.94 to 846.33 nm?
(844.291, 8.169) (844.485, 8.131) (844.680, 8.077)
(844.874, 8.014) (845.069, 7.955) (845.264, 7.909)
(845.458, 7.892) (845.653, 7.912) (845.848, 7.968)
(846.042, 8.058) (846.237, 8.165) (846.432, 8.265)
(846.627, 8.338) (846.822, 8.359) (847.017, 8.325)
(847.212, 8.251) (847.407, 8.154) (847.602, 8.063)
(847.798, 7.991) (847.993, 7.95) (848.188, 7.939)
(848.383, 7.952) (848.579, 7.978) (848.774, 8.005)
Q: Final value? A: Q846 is 8.12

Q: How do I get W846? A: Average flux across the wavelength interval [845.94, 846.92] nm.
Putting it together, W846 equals 8.24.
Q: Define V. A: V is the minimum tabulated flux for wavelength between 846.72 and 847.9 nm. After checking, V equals 7.991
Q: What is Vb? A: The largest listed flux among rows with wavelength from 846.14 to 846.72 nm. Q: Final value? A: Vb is 8.338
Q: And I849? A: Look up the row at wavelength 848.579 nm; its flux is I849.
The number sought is 7.978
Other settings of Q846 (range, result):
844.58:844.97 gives 8.05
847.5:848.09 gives 8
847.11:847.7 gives 8.16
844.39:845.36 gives 8.01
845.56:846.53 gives 8.08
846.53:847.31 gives 8.32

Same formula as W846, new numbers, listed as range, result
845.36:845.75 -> 7.91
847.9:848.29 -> 7.96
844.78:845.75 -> 7.93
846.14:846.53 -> 8.21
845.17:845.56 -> 7.91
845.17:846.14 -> 7.95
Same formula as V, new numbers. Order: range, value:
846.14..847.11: 8.165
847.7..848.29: 7.939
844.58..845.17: 7.955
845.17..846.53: 7.892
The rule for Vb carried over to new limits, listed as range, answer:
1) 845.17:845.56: 7.909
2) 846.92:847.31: 8.325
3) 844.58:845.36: 8.077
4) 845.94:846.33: 8.165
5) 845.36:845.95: 7.968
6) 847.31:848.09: 8.154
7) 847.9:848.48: 7.952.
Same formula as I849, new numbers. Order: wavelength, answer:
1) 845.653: 7.912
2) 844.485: 8.131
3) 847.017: 8.325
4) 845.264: 7.909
